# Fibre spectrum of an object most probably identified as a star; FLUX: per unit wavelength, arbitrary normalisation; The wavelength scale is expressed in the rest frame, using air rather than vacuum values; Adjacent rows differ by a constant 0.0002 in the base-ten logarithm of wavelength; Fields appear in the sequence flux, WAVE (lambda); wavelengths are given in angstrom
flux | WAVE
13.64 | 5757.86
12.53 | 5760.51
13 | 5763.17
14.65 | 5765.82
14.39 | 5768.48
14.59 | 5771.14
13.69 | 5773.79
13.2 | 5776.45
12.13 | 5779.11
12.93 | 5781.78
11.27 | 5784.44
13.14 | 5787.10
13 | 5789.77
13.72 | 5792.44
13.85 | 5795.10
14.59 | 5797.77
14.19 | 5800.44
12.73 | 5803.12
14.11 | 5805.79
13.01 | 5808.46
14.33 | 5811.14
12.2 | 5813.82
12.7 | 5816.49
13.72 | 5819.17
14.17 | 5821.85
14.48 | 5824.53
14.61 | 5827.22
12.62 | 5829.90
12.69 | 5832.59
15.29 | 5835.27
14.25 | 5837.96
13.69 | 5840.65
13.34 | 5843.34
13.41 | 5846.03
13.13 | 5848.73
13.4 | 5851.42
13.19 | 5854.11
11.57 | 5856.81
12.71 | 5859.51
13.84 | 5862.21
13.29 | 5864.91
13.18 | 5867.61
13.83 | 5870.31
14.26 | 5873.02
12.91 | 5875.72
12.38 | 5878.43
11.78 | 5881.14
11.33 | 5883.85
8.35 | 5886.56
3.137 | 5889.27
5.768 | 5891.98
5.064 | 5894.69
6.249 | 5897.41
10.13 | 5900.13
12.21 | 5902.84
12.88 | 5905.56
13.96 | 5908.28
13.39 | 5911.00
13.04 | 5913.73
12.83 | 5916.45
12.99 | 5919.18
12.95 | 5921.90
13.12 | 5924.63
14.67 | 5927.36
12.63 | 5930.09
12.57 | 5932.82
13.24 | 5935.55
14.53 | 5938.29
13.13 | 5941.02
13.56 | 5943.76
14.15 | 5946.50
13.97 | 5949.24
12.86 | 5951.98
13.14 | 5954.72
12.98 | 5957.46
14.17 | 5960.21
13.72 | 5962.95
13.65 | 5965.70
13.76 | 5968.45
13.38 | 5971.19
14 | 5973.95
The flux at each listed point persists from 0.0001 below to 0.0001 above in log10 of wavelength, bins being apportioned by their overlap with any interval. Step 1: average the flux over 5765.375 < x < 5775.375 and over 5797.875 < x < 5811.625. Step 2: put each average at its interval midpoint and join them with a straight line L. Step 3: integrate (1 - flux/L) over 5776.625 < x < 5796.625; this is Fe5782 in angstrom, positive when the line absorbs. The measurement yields 1.6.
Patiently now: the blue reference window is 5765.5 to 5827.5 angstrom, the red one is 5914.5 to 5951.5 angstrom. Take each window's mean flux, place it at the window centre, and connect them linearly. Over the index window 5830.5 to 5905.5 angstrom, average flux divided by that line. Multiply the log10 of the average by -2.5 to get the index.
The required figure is 0.15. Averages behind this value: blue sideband 13.5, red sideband 13.4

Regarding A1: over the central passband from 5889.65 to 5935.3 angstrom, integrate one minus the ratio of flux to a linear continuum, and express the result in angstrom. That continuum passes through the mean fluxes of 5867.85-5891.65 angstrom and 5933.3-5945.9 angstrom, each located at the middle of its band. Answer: 3.9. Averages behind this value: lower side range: 10.9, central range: 11.4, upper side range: 13.6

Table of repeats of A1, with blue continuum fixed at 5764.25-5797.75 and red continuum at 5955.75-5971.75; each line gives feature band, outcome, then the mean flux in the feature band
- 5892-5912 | 4.97 angstrom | 10.2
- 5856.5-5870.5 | 0.41 angstrom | 13.1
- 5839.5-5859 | 0.60 angstrom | 13.1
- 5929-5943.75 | 0.35 angstrom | 13.3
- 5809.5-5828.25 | -0.35 angstrom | 13.7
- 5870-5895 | 6.68 angstrom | 9.91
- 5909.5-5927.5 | 0.50 angstrom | 13.2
